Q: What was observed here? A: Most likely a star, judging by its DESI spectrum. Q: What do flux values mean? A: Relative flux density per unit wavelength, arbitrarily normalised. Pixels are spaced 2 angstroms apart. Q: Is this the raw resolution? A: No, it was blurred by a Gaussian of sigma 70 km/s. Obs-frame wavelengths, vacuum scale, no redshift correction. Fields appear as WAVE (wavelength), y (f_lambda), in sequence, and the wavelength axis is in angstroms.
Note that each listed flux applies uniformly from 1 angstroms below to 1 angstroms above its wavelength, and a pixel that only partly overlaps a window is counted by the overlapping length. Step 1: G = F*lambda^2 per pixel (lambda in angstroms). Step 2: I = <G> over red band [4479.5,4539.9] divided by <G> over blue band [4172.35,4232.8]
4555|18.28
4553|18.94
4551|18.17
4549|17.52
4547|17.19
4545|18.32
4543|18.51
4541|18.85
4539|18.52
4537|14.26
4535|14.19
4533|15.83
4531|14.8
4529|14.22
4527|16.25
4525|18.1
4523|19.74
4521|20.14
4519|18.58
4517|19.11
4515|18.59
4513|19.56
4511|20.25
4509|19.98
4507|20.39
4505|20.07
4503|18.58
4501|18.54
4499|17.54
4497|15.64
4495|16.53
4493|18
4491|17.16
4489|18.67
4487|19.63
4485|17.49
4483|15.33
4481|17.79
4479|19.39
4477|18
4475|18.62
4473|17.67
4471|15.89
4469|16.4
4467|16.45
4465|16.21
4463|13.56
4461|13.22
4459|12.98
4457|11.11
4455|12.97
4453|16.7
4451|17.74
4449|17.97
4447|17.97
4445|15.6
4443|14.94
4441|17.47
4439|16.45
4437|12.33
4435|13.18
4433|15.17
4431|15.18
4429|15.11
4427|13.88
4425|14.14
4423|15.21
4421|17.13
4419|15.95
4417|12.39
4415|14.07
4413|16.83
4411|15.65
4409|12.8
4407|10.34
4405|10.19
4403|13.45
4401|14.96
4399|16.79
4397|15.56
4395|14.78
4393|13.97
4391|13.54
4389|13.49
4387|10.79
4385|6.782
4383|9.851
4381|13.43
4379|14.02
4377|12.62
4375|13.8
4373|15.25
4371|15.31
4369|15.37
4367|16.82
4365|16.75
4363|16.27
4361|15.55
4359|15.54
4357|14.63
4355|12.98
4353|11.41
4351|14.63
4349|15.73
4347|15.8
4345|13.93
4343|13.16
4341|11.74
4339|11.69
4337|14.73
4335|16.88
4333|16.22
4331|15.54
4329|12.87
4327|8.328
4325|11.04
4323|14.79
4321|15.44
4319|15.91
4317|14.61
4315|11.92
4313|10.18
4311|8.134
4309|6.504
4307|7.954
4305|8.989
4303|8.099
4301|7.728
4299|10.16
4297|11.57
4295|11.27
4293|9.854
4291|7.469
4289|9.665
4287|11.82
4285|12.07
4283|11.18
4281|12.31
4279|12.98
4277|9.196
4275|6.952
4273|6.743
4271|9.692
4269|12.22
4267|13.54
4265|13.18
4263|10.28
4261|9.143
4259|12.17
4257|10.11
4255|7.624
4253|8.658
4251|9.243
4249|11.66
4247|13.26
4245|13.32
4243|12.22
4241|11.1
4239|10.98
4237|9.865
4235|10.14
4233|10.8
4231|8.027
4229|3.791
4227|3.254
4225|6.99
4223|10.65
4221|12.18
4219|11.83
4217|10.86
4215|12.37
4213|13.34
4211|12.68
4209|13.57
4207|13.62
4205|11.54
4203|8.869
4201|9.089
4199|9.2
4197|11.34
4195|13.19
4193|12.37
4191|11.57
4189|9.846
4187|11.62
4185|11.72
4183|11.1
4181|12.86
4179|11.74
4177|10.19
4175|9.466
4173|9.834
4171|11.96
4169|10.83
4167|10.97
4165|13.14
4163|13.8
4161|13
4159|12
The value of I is 1.93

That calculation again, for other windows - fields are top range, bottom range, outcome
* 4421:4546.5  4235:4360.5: 1.57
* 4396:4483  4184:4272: 1.57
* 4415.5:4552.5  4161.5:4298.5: 1.75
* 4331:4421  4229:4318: 1.44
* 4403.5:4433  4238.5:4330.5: 1.41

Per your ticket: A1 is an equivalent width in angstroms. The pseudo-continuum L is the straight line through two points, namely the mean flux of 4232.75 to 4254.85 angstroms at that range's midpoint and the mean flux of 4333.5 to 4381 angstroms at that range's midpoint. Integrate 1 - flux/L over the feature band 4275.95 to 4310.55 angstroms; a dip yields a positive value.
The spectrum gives 7.1 angstroms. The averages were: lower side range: 10.9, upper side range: 14.5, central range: 9.9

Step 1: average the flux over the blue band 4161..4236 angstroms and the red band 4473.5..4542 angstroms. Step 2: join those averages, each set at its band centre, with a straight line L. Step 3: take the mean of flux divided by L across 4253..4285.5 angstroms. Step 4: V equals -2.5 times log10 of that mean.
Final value 0.19 mag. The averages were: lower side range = 10.8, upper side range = 17.9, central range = 10.5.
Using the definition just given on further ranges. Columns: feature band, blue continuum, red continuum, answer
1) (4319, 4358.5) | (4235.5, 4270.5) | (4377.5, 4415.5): -0.12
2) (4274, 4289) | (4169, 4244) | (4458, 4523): 0.16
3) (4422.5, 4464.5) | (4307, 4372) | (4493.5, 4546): 0.08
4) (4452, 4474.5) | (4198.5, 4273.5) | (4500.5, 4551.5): 0.10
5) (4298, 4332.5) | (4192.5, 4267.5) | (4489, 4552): 0.15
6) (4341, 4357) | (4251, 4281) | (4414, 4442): -0.10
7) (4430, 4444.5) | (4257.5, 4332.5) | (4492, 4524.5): 0.08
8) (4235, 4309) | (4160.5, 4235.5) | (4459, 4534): 0.20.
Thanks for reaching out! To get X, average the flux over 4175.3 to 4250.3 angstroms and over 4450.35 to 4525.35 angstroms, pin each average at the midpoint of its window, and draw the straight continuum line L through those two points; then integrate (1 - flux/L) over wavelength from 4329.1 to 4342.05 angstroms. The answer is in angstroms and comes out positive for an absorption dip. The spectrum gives -0.5 angstroms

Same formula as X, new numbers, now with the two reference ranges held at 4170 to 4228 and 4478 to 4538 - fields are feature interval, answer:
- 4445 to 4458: 0.64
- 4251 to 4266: 2.69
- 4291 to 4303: 3.13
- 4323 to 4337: 0.24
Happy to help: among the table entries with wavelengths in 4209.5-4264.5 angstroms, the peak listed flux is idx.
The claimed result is 13.34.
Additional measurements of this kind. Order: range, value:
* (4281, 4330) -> 15.91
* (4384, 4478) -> 18.62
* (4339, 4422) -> 17.13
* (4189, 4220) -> 13.62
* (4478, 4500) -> 19.63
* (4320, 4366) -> 16.88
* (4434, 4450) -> 17.97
